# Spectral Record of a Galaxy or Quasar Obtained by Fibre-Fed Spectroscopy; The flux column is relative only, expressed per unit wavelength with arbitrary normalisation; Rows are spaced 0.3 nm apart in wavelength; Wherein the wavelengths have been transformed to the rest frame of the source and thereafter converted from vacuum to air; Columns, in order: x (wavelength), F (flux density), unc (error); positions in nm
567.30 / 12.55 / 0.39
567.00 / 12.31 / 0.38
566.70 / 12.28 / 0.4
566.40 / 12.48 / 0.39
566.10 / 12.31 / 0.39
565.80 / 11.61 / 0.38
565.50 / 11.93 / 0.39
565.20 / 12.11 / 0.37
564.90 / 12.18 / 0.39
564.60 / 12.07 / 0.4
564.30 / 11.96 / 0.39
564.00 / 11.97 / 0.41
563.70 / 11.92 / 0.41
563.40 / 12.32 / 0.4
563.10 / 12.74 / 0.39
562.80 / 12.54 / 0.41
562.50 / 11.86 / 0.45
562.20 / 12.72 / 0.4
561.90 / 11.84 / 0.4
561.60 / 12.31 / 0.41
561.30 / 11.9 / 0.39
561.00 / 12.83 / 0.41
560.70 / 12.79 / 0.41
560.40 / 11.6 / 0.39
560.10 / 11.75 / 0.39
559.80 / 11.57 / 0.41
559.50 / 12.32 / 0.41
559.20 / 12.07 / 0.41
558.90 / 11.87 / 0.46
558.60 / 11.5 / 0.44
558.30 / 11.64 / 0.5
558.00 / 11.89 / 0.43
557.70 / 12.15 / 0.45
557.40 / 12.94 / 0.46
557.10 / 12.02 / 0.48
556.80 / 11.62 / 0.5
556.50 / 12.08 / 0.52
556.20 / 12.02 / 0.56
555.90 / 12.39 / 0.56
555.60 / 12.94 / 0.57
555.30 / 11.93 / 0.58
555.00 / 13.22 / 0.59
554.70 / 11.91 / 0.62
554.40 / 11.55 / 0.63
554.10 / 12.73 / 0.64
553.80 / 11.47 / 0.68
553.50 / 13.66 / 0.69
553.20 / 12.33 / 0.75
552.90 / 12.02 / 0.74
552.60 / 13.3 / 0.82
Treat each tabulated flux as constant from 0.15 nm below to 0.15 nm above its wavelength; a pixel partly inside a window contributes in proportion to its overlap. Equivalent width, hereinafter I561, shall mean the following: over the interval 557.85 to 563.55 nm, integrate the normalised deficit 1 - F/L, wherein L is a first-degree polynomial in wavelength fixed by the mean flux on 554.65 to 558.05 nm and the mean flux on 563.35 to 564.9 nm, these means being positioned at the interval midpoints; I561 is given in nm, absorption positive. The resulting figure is 0.02 nm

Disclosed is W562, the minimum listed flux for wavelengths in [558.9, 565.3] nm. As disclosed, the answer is 11.57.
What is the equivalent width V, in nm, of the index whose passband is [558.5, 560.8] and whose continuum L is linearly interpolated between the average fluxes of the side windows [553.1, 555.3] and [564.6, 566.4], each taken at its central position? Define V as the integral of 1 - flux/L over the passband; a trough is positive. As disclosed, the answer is 0.06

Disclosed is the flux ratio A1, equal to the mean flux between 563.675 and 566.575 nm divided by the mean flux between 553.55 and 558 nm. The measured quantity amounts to 0.99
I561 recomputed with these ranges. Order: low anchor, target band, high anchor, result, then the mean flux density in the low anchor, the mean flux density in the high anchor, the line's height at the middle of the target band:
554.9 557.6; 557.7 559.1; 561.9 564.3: 0.059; 12.3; 12.2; 12.3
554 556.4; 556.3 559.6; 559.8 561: 0.052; 12.3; 12.1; 12.2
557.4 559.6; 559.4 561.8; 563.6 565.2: -0.025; 12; 12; 12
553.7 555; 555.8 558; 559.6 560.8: -0.026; 12.1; 11.9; 12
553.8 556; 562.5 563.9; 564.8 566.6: -0.018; 12.3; 12.1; 12.2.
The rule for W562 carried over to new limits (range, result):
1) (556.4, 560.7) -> 11.5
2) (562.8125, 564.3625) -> 11.92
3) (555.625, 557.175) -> 11.62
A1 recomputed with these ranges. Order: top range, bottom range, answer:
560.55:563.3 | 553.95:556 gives 1.00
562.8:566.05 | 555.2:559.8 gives 1.00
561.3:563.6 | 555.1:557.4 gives 1.01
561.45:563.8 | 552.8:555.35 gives 1.00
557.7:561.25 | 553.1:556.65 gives 0.97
